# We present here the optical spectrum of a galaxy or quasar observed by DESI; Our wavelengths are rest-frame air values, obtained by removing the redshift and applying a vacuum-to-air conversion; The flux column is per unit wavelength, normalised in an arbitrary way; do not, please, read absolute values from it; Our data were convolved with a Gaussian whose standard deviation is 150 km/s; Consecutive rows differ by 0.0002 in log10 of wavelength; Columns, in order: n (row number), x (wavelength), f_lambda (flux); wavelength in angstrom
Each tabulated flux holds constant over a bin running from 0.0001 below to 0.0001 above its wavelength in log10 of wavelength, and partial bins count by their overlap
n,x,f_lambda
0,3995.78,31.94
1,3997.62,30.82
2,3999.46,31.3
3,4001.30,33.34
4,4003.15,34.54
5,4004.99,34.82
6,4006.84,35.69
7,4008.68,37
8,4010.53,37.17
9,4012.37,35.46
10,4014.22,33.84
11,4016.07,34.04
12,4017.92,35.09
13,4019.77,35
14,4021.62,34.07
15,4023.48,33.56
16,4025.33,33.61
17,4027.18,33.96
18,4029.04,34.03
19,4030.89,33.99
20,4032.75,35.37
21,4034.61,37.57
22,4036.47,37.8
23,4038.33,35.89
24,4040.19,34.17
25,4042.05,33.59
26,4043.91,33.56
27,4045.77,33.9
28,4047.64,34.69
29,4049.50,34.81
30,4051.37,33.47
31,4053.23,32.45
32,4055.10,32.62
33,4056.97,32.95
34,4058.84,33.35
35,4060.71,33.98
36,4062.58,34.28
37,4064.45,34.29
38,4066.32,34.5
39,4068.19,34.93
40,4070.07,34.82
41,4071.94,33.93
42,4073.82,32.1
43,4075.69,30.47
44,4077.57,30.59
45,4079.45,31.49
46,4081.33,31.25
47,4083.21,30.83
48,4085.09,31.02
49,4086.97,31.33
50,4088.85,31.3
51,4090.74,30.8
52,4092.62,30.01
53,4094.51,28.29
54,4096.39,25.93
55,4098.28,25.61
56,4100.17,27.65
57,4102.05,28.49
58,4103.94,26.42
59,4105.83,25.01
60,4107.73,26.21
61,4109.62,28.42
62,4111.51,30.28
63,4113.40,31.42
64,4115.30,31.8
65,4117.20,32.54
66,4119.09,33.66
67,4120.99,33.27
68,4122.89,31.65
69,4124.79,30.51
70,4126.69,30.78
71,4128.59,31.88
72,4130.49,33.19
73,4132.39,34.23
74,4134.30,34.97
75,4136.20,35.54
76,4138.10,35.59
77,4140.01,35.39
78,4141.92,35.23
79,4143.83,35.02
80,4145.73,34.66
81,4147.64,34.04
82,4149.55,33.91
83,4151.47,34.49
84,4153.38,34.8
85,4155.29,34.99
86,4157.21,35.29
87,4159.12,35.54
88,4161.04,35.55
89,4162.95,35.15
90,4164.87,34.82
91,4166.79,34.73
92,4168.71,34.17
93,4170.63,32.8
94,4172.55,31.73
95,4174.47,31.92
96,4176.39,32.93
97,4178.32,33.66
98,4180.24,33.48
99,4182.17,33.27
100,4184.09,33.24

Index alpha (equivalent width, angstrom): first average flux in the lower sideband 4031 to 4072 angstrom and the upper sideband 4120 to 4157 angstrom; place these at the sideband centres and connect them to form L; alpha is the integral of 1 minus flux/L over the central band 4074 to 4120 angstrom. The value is 6.1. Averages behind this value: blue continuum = 34.4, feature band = 29.7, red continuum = 33.9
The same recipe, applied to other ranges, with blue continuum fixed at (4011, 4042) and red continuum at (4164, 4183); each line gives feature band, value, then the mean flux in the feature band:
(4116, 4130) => 0.7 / 32.1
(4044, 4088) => 1.9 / 33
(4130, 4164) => -1.3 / 34.9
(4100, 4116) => 2.6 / 28.4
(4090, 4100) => 1.8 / 28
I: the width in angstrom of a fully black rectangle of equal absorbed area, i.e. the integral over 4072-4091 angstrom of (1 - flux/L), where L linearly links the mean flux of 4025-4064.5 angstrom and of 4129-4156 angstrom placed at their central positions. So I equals 1.8 angstrom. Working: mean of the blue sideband 34.3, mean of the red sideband 34.7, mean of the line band 31.3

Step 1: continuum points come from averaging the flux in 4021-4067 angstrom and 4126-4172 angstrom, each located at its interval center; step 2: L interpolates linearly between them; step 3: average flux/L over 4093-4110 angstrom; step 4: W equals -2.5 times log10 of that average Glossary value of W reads 0.264 mag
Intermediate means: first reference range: 34.3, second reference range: 34.4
